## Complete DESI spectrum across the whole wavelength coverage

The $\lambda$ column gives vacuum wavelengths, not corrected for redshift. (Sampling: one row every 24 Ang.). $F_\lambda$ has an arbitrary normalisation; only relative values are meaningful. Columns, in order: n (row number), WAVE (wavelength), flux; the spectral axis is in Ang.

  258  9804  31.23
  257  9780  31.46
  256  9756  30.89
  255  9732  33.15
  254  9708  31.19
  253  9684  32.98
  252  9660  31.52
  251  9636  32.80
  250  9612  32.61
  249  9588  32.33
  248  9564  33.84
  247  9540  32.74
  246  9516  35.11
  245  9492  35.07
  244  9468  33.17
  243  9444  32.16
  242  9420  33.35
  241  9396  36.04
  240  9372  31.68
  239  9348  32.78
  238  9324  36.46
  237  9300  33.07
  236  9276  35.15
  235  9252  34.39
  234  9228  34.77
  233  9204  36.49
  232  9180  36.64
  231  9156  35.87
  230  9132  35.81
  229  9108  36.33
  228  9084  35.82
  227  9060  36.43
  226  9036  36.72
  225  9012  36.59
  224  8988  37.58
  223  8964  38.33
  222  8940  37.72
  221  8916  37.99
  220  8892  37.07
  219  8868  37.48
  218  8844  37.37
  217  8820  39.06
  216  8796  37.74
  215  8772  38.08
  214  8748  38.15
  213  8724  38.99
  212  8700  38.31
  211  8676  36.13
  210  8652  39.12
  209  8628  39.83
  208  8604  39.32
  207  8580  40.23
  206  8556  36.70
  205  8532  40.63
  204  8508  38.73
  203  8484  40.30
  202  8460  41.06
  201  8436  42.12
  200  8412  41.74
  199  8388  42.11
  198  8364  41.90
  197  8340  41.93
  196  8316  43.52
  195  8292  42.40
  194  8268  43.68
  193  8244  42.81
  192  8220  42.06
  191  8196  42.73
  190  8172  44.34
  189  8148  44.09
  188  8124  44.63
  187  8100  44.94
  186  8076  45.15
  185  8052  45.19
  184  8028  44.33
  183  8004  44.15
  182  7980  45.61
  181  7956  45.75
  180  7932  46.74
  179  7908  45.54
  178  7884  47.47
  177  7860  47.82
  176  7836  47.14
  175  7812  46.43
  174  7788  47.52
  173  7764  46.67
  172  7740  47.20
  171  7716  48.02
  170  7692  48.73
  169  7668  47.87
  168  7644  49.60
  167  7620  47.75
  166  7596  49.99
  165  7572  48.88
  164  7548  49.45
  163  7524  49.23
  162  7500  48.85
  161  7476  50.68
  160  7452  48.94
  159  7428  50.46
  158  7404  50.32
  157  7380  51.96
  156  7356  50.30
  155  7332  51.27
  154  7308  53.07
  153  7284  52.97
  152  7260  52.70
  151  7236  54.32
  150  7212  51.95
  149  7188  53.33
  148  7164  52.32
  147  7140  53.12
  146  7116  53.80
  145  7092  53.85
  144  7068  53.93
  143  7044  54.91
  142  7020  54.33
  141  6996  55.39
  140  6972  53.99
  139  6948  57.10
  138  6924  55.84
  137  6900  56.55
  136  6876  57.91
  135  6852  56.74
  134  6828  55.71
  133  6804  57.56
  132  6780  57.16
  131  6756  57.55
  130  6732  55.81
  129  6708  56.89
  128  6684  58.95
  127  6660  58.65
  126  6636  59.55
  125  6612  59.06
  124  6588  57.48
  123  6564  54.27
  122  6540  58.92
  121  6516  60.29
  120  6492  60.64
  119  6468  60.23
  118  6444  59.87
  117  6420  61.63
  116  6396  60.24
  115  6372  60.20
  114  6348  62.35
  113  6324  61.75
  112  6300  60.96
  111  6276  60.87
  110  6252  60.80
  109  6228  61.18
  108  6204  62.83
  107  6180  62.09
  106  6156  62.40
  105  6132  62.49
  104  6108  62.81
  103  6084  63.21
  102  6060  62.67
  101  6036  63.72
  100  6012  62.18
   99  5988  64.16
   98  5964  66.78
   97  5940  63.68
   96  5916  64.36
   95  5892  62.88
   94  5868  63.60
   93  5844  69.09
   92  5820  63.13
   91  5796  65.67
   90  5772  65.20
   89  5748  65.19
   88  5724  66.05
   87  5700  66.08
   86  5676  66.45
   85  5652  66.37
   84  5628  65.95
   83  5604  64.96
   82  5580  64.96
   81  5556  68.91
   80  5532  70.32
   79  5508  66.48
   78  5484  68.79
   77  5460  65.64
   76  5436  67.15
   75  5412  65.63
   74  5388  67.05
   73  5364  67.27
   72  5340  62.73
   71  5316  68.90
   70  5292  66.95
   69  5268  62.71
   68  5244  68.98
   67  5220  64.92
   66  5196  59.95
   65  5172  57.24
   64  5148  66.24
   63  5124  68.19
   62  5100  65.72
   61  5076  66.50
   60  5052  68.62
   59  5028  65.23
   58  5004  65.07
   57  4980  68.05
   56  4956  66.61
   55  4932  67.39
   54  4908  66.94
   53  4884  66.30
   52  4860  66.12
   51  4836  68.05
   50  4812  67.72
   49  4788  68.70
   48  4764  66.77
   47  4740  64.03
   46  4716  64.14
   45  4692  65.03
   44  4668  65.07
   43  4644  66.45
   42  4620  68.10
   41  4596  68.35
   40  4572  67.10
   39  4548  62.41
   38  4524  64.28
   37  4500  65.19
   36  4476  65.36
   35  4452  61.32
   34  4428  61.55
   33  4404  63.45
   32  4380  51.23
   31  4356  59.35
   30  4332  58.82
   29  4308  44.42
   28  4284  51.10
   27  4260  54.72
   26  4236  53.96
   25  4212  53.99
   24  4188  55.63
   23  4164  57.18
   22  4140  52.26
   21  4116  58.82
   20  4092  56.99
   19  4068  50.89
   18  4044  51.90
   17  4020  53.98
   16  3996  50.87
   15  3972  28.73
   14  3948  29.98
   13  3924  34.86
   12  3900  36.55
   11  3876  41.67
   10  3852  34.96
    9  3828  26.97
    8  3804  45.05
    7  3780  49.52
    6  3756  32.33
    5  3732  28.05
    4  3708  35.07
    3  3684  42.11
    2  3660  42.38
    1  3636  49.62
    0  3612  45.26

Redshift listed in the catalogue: 0.000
